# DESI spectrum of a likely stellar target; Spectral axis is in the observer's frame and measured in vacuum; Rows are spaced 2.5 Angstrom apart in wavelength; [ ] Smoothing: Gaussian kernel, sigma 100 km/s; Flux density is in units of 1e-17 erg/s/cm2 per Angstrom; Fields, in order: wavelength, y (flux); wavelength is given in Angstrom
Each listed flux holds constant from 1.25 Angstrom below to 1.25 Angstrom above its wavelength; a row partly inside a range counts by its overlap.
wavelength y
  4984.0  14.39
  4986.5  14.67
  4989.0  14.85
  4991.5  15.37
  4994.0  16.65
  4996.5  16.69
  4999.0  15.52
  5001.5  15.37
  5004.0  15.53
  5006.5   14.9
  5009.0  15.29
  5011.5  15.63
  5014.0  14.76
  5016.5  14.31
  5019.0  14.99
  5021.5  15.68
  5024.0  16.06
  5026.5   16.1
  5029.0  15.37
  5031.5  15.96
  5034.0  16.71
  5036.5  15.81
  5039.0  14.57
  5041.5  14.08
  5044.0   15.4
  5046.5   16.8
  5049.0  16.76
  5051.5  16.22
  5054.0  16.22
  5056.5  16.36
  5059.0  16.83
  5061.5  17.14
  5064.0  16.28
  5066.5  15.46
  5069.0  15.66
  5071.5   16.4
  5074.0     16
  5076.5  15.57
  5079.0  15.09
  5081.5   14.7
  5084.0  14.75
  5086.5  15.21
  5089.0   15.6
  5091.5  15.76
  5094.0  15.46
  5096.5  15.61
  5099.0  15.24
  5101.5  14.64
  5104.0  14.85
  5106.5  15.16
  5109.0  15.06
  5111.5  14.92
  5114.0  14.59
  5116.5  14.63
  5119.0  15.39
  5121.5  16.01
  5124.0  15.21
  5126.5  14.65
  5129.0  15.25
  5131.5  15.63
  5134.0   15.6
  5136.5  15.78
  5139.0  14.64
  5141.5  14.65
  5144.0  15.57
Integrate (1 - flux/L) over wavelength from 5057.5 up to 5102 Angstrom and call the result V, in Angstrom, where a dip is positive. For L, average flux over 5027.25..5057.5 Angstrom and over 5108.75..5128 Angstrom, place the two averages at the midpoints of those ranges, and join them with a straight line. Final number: -0.5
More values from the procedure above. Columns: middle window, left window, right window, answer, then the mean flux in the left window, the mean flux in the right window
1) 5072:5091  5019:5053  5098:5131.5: 0.0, 15.8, 15.1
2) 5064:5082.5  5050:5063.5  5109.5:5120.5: 0.5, 16.5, 14.9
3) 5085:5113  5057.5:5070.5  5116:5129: 0.8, 16.3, 15.2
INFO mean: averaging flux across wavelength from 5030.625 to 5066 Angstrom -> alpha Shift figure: 16.1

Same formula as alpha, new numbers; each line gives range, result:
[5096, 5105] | 15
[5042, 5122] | 15.6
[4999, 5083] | 15.7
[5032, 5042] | 15.4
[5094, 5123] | 15.1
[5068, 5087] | 15.4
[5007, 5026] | 15.3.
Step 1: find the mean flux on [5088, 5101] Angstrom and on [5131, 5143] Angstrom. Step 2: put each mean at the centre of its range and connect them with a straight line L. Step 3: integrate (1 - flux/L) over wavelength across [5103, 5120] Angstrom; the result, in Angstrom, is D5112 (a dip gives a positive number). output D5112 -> 0.5 Angstrom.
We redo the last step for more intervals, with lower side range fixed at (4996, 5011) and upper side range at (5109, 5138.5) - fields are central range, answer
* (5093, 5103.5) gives 0.1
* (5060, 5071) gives -0.6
